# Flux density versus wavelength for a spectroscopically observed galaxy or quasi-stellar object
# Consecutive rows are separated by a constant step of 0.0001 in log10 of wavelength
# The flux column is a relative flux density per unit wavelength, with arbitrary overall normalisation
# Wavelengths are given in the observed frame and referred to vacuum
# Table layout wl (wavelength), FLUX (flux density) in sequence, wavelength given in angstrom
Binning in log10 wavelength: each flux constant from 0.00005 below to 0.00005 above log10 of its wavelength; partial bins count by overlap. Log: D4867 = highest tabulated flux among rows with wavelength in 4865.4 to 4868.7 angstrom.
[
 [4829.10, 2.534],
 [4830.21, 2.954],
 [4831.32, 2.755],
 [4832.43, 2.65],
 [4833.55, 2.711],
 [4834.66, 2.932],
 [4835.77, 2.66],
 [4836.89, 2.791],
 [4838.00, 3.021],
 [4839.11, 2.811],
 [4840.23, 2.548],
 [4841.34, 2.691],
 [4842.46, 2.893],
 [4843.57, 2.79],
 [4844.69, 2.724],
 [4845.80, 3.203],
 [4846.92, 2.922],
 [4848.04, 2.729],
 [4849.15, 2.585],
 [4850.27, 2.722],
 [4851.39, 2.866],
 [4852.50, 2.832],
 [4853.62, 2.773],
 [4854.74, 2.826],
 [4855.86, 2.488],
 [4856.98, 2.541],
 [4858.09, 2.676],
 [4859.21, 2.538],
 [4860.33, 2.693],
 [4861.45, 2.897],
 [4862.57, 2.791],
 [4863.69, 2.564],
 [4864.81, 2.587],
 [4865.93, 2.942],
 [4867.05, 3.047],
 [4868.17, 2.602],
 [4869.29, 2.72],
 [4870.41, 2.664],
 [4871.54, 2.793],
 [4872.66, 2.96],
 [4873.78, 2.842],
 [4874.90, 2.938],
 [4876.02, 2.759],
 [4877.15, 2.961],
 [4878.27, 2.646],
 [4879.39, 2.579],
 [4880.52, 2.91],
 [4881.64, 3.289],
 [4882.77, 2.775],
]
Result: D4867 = 3.047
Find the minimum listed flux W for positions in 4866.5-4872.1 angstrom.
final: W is 2.602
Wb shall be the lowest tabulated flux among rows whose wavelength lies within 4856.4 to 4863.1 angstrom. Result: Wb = 2.538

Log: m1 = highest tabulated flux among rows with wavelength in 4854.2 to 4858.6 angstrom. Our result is 2.826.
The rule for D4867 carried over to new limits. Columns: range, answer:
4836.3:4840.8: 3.021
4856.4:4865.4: 2.897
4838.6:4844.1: 2.893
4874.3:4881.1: 2.961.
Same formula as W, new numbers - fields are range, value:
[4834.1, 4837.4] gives 2.66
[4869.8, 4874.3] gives 2.664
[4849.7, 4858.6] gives 2.488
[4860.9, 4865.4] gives 2.564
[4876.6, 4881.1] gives 2.579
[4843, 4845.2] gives 2.724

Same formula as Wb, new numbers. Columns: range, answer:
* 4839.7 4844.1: 2.548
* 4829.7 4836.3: 2.65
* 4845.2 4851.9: 2.585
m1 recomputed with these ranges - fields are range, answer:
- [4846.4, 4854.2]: 2.922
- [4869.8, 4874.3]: 2.96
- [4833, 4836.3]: 2.932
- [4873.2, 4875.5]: 2.938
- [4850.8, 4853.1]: 2.866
